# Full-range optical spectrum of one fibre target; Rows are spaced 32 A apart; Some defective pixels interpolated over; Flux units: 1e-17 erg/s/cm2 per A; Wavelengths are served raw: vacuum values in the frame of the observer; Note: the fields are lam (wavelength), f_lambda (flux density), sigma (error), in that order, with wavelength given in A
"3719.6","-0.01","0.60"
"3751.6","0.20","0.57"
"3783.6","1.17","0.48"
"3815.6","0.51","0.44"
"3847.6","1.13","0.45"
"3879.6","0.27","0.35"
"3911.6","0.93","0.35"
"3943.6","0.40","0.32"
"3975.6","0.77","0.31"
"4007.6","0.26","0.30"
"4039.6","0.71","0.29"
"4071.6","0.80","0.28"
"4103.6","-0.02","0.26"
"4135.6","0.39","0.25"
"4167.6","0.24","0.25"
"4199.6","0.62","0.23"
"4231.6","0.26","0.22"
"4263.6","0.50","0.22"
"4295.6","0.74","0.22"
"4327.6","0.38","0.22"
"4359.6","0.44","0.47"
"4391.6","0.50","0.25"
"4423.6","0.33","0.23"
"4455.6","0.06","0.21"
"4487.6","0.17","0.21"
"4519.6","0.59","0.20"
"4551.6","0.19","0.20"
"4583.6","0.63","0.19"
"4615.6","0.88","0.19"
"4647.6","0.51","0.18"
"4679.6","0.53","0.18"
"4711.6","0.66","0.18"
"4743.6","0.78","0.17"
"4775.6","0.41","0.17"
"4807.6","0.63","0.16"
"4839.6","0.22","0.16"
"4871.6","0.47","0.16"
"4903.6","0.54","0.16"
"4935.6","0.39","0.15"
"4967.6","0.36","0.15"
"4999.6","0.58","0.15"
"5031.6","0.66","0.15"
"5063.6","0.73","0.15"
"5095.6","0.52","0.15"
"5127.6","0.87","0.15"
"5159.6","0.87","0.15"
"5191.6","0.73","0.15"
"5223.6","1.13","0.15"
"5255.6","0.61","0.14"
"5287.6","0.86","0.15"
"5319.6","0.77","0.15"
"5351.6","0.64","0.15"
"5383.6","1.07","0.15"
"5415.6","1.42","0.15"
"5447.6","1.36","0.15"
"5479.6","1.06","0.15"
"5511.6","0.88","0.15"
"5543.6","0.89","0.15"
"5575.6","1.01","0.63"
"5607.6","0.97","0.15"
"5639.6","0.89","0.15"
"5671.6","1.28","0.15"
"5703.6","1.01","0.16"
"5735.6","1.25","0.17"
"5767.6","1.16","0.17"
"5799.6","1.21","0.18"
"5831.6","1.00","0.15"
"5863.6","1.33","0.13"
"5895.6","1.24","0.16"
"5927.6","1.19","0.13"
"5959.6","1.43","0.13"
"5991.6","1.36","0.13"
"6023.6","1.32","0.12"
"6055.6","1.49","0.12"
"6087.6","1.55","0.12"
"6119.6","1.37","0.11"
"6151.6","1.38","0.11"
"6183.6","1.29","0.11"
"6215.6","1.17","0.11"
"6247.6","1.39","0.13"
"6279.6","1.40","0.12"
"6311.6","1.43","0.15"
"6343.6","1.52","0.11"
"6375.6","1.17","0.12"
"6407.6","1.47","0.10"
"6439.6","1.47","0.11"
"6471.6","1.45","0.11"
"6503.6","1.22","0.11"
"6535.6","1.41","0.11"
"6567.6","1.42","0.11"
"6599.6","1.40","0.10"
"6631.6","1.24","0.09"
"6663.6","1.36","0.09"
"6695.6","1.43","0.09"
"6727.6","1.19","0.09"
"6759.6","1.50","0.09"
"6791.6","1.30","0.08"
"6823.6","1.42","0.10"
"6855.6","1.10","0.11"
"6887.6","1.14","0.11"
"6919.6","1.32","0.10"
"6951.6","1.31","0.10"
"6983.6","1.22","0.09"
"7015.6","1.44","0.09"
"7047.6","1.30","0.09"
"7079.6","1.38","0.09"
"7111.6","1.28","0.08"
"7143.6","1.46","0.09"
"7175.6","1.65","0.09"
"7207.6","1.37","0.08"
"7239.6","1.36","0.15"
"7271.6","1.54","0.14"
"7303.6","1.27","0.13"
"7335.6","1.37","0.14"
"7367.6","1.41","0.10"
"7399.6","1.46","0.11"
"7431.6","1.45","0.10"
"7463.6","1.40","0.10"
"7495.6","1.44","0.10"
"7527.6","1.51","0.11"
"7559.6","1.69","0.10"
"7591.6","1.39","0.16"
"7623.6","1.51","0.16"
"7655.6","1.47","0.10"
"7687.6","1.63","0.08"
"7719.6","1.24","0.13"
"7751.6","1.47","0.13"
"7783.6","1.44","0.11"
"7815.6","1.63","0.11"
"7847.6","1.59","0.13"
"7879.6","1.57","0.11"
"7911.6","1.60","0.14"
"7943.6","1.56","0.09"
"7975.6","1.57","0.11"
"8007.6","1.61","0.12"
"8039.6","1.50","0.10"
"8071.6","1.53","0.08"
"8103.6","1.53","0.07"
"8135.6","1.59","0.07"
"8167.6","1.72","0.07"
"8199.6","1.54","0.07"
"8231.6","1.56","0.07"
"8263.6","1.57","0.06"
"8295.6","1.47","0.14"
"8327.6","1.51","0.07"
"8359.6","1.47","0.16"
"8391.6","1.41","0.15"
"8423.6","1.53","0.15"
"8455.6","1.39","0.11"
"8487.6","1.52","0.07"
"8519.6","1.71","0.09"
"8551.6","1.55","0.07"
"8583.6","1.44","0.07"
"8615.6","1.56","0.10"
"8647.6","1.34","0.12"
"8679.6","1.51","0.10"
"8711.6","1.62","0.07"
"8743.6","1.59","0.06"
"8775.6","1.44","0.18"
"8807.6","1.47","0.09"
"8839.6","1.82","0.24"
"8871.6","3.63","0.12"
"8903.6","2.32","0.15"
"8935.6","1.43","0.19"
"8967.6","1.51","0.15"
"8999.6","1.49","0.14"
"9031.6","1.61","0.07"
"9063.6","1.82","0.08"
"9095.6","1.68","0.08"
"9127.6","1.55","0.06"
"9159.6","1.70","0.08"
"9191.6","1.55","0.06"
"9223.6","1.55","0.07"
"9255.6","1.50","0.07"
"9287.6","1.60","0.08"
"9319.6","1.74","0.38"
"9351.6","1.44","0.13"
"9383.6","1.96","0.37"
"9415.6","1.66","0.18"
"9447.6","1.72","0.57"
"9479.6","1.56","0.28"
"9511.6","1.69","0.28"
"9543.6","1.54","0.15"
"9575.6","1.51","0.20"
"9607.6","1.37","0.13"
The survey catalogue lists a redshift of 0.35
